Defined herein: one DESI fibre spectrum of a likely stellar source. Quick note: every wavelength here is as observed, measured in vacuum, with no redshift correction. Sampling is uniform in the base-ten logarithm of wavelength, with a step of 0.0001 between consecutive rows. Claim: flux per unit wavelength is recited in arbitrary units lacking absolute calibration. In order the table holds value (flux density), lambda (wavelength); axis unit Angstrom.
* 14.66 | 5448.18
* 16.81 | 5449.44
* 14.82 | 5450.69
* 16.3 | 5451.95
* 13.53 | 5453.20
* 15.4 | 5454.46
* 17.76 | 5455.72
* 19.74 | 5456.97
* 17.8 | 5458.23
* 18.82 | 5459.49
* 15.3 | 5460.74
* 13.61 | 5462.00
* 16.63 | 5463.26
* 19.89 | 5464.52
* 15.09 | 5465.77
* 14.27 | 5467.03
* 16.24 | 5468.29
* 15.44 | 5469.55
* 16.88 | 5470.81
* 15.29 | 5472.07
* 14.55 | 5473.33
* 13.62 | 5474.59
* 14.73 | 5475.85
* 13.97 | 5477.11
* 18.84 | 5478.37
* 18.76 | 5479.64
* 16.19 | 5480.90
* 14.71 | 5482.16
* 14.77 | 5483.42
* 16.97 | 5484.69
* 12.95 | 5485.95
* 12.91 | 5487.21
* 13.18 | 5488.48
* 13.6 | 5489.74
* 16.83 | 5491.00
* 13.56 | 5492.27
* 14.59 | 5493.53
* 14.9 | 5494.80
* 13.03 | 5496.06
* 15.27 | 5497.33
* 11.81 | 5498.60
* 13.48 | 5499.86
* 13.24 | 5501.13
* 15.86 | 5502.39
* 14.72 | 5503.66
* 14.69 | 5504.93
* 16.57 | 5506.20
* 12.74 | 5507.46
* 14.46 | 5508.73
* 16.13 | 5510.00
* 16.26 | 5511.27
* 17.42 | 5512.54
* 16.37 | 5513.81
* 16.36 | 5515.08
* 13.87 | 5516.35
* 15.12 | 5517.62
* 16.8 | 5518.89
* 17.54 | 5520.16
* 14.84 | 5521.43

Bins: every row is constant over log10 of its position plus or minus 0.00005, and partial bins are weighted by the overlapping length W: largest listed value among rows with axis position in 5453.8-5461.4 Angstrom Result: 19.74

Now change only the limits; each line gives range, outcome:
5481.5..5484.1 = 14.77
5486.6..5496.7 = 16.83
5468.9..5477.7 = 16.88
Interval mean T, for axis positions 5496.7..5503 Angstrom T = 13.9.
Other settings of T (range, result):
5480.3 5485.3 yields 15.6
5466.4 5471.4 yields 15.7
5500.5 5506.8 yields 15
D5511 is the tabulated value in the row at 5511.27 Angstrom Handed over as 16.26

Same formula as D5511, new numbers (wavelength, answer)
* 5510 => 16.13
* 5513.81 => 16.37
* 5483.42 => 14.77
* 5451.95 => 16.3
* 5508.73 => 14.46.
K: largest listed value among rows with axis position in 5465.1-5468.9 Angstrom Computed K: 16.24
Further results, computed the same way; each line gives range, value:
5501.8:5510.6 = 16.57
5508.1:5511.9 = 16.26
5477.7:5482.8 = 18.84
